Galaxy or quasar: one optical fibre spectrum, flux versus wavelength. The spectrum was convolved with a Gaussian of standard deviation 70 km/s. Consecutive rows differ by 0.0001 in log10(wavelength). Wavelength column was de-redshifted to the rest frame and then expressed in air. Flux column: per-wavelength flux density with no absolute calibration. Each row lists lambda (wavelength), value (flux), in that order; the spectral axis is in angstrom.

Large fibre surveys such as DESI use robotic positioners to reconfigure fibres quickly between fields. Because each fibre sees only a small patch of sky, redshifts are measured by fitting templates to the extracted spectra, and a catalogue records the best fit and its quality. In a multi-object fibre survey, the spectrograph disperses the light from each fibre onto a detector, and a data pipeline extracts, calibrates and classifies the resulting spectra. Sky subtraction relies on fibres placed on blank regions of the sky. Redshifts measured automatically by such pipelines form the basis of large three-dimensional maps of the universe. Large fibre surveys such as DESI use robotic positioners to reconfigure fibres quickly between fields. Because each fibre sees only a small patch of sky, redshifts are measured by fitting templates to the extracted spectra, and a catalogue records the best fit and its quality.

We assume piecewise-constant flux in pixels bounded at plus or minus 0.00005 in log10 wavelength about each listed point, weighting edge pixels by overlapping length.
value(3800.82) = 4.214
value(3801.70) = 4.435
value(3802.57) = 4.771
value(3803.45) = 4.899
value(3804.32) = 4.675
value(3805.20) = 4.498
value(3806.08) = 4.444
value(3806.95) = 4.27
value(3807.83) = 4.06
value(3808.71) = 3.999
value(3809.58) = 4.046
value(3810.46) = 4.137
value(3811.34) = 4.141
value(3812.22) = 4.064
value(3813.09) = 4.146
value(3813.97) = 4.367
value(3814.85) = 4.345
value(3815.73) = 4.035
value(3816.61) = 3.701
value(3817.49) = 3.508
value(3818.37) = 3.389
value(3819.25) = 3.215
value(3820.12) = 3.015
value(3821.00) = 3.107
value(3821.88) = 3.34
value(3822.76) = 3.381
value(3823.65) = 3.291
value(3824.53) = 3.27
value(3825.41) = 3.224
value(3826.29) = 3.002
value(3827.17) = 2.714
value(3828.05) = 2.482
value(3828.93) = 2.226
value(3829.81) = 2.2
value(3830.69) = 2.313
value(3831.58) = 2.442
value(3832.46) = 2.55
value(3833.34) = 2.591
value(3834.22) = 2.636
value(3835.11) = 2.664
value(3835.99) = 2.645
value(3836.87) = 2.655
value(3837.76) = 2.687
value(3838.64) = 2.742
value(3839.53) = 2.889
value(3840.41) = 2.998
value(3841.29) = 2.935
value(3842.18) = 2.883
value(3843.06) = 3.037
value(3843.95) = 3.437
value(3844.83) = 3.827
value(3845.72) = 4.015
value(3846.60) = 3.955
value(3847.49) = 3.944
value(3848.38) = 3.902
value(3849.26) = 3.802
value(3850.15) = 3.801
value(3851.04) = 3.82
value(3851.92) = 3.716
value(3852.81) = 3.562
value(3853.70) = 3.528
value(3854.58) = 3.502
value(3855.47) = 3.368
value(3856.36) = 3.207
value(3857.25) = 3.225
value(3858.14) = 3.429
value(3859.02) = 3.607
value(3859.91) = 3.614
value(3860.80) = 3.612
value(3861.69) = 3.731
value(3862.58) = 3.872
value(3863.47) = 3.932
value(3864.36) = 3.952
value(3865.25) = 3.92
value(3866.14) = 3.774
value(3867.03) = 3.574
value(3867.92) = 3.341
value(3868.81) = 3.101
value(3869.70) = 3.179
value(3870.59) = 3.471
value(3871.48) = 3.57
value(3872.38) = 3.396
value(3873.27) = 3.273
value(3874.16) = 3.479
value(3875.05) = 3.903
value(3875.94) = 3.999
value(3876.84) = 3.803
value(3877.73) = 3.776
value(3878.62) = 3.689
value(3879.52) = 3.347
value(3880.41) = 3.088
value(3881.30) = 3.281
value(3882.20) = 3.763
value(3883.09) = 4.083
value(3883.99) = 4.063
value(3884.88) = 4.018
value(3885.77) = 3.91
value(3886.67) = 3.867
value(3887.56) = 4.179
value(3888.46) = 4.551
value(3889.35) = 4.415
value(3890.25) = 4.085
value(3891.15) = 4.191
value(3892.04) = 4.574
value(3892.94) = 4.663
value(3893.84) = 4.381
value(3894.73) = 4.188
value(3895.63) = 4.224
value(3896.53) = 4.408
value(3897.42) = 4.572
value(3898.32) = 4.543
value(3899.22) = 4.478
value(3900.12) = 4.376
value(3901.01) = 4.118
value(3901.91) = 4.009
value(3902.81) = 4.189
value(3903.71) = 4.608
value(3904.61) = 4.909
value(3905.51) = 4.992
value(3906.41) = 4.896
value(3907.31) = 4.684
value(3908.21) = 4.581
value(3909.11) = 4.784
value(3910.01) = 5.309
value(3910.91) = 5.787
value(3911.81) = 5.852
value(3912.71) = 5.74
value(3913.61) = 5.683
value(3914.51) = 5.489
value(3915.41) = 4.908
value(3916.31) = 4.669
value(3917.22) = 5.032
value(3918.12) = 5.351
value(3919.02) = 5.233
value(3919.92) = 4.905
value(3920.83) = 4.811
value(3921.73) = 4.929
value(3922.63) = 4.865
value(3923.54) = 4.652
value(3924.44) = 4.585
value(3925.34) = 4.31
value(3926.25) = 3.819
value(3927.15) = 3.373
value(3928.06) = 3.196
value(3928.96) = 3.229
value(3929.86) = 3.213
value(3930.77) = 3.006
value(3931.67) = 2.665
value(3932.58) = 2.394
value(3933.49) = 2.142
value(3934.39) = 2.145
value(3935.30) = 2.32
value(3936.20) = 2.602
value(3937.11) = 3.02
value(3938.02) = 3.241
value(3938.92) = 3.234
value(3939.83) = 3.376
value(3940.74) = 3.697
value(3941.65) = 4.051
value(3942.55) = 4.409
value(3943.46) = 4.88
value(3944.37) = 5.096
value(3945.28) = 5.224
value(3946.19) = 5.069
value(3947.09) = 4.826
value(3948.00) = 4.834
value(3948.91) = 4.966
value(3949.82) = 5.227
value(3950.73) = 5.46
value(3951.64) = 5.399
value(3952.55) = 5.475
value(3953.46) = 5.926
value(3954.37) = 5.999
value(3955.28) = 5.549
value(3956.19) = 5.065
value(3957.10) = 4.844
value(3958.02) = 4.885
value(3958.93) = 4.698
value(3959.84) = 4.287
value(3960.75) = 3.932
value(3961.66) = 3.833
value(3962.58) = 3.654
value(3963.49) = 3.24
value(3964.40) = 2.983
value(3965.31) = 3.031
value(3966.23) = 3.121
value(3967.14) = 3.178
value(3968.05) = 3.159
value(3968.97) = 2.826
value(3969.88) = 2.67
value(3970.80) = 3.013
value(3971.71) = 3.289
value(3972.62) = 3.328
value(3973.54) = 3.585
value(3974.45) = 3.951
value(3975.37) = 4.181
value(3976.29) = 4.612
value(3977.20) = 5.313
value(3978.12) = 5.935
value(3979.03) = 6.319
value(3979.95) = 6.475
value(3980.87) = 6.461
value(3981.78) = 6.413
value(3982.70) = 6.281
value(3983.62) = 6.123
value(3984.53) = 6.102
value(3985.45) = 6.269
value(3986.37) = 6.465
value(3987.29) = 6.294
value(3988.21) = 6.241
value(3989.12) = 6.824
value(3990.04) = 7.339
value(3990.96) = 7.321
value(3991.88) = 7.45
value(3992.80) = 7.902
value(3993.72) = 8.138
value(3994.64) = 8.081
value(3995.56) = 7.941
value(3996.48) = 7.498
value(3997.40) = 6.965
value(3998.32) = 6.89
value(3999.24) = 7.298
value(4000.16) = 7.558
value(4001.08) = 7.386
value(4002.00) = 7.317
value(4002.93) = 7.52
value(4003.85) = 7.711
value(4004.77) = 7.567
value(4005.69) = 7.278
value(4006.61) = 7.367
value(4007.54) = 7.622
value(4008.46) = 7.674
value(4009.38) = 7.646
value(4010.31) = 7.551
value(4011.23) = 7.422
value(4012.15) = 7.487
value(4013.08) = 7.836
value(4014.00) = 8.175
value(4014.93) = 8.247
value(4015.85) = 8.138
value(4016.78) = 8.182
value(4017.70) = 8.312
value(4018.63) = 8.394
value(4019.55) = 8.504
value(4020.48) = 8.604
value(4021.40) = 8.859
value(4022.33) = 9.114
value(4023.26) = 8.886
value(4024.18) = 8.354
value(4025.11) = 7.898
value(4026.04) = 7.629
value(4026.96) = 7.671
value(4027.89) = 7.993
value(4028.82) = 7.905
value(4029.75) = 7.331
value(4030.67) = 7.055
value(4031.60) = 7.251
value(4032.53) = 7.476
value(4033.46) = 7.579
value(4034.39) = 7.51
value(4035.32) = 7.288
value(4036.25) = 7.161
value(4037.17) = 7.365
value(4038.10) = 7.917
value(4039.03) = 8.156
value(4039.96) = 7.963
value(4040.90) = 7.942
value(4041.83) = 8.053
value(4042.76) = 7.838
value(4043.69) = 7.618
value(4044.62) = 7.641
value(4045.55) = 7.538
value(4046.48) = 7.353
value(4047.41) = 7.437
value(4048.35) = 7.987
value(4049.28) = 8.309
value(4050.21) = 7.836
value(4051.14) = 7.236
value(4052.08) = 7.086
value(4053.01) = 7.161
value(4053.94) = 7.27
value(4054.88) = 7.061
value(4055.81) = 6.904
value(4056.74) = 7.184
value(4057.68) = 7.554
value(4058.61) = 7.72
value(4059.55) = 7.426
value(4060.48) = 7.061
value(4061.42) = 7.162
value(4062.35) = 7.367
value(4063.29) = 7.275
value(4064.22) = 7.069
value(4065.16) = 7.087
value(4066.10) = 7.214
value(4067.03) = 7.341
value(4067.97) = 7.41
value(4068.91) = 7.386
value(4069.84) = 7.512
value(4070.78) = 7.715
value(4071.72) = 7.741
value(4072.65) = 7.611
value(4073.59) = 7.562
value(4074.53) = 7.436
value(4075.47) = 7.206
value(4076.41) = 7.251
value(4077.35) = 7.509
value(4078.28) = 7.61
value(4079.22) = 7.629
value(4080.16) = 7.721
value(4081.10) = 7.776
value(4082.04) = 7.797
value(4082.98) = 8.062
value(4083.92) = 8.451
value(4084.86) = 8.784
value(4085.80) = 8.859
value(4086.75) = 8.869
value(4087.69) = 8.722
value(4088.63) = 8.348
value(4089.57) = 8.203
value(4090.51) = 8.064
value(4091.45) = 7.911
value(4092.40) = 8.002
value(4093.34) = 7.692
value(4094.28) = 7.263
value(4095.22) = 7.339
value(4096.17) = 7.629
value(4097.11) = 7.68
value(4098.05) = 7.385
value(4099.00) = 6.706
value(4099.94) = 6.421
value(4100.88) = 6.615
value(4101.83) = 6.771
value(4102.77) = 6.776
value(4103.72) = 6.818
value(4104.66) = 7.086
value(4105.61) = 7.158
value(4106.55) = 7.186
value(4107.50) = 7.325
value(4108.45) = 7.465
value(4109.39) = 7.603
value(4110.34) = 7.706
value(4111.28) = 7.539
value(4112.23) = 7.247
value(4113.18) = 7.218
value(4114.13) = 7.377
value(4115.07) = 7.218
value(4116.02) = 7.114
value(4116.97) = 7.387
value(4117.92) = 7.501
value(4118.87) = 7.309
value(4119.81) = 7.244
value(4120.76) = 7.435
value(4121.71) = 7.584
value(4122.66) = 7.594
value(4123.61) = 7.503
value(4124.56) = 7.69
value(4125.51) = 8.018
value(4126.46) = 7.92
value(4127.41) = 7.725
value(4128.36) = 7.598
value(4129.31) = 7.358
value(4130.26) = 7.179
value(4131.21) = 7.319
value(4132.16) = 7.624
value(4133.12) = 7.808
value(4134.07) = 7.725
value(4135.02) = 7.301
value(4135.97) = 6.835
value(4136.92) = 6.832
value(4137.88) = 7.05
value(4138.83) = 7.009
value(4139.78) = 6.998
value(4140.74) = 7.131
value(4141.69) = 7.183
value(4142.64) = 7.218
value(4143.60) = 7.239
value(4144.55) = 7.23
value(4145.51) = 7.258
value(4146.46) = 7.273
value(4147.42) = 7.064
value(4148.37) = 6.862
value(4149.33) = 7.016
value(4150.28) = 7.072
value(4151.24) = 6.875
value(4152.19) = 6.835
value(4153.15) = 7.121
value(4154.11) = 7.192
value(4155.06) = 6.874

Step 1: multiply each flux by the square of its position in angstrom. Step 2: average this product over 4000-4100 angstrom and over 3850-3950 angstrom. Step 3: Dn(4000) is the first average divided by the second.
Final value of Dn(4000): 2.04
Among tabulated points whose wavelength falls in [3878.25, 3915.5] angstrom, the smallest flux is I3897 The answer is 3.088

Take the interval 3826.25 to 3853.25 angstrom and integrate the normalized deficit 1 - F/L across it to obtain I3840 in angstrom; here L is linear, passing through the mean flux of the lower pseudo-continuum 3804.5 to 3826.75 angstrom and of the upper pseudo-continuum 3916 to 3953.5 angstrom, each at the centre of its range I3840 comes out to 5.5 angstrom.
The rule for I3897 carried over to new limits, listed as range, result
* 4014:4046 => 7.055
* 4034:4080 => 6.904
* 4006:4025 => 7.367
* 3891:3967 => 2.142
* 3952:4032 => 2.67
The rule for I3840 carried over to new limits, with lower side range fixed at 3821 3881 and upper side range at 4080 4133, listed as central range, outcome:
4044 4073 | -2.76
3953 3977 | 5.65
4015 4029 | -4.88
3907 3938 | 1.84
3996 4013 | -4.55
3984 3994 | -2.31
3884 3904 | -1.31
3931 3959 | 3.65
